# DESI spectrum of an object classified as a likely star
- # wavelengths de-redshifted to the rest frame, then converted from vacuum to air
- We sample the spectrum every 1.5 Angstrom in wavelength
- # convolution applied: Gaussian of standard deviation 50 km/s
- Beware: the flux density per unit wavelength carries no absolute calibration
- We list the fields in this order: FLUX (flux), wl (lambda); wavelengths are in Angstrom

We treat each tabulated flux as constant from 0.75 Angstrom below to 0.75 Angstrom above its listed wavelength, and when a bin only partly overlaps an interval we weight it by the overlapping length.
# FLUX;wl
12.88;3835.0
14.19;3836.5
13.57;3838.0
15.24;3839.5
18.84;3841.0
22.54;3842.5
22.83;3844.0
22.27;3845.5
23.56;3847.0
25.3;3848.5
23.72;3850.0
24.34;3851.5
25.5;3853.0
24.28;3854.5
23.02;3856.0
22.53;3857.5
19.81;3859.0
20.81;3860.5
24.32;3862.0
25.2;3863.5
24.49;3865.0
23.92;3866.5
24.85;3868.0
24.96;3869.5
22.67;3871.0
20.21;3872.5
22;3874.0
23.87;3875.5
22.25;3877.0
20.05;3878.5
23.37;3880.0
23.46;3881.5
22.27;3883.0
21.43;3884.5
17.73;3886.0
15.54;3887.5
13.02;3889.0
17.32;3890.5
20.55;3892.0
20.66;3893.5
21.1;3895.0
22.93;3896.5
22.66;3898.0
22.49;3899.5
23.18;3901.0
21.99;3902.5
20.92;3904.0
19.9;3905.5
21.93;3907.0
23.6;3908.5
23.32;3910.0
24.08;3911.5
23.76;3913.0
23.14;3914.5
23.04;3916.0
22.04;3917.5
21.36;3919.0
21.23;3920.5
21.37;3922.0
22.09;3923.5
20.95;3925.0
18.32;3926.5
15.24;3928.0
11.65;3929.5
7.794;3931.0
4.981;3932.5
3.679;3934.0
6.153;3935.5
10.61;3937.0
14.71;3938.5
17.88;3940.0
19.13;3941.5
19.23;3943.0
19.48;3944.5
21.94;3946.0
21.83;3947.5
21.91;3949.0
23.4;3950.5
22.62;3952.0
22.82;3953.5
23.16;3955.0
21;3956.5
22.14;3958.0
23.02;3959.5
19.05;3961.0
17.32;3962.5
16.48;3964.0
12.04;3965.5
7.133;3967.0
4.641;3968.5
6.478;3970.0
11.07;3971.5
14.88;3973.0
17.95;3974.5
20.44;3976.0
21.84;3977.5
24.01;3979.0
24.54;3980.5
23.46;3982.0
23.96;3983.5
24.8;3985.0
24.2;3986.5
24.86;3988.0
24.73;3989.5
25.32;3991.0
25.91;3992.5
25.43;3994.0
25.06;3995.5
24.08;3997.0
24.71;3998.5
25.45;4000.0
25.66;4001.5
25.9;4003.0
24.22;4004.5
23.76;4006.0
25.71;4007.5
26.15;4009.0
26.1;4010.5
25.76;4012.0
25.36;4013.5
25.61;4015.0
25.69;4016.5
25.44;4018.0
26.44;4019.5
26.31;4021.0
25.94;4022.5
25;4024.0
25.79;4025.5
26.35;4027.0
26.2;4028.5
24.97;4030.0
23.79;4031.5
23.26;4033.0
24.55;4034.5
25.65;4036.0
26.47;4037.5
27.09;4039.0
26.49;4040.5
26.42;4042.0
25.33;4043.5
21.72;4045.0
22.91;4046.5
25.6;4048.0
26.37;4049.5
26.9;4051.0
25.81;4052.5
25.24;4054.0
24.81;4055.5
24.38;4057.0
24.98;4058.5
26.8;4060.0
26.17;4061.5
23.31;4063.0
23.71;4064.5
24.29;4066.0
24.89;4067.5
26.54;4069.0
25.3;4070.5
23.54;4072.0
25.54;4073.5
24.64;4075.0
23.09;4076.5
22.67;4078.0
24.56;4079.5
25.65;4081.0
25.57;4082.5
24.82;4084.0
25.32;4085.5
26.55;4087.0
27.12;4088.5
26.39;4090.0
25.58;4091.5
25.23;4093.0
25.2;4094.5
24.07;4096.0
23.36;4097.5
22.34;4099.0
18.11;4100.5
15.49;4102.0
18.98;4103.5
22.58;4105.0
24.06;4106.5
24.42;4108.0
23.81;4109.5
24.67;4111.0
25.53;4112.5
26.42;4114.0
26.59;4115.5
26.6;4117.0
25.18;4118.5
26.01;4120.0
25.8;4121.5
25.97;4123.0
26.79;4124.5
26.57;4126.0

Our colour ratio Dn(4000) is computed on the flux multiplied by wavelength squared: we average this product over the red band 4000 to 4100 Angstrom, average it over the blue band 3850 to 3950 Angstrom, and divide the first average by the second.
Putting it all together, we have 1.3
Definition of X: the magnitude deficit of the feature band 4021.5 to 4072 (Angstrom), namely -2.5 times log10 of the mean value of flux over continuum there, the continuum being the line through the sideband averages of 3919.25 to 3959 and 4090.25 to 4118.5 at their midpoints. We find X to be -0.17 mag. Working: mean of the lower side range 17.6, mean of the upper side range 23.6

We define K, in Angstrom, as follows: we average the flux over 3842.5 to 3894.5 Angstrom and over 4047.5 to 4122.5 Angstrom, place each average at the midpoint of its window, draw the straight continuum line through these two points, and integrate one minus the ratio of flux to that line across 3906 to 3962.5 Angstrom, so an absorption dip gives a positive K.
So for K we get 9.57 Angstrom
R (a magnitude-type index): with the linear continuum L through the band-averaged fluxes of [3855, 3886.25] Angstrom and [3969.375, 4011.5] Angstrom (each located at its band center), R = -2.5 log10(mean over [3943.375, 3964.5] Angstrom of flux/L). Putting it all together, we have 0.08 mag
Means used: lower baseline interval 22.6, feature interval 21.2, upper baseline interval 22.9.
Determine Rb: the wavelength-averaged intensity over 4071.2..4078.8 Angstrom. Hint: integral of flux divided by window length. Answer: 23.9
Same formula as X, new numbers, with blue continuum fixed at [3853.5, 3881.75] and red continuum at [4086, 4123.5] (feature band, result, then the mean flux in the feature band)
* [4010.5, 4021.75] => -0.09 mag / 25.8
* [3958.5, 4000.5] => 0.17 mag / 20.1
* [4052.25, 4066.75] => -0.04 mag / 24.9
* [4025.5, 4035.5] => -0.05 mag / 24.9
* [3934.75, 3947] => 0.39 mag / 16.3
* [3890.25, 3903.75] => 0.08 mag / 21.6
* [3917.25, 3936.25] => 0.48 mag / 15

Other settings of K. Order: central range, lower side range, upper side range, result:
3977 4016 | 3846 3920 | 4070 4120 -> -2.7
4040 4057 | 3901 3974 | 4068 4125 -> -2.0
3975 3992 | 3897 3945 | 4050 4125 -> -2.4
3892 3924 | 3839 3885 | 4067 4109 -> 1.1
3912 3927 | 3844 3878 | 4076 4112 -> 1.0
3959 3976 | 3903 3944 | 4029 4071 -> 5.5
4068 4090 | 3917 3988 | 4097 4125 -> -2.4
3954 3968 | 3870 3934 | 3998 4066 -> 2.9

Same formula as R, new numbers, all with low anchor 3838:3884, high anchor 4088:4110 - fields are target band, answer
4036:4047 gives -0.11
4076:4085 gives -0.07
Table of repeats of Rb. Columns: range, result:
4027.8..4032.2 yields 25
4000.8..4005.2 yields 25.3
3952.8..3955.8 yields 23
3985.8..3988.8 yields 24.5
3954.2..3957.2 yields 22.1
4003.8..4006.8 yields 24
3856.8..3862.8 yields 21.9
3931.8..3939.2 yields 8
